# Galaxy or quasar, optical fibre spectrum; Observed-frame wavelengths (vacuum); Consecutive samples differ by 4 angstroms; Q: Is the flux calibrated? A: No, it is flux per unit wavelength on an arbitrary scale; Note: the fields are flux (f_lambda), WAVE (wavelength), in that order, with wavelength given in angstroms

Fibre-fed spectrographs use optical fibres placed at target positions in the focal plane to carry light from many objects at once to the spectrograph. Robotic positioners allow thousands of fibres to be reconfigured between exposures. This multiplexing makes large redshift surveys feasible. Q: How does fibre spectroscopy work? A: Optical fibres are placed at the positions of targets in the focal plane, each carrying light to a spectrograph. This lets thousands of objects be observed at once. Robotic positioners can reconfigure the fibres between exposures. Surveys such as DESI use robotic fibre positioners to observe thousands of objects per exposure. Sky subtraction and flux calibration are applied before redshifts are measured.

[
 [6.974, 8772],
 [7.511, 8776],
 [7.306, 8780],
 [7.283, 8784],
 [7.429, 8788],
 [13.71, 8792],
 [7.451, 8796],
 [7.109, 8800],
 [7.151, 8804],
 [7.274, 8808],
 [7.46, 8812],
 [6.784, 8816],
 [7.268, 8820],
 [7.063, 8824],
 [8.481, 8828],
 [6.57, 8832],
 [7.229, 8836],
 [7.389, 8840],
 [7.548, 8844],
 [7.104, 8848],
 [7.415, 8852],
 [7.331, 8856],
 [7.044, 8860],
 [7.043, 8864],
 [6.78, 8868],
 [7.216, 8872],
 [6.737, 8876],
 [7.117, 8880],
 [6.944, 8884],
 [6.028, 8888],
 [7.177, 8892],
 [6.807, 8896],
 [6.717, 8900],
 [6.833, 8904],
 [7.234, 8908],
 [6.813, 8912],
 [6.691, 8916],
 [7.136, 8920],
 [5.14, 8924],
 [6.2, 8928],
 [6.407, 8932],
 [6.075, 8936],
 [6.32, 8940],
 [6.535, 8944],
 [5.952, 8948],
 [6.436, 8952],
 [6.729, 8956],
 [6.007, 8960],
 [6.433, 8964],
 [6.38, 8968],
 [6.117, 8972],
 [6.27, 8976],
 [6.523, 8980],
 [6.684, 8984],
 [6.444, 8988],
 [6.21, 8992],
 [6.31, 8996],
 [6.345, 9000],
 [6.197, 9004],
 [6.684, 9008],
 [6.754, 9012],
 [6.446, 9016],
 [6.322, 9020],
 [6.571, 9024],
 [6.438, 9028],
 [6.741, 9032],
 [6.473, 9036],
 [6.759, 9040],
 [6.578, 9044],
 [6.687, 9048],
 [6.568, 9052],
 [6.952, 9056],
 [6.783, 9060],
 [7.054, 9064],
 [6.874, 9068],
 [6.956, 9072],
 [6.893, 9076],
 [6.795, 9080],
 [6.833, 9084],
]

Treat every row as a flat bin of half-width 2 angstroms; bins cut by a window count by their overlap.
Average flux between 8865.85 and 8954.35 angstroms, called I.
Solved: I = 6.61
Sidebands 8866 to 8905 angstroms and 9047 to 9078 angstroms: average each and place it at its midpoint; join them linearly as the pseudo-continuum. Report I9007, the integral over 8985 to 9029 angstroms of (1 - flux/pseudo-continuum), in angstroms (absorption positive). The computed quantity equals 2.6 angstroms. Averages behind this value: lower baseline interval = 6.84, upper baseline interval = 6.85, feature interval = 6.43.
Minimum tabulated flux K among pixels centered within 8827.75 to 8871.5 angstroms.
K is 6.57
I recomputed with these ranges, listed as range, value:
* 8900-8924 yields 6.77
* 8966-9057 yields 6.49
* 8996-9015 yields 6.47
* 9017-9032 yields 6.48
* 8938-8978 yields 6.32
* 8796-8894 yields 7.14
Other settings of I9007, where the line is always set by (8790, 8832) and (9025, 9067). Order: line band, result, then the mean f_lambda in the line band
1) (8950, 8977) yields 3.0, 6.34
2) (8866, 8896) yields 2.8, 6.85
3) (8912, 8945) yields 4.4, 6.34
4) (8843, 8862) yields 1.0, 7.27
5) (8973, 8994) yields 1.8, 6.41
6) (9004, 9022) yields 0.9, 6.51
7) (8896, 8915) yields 1.4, 6.88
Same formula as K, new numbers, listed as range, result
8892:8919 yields 6.691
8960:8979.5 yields 6.007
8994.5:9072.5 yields 6.197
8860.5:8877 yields 6.737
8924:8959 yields 5.14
